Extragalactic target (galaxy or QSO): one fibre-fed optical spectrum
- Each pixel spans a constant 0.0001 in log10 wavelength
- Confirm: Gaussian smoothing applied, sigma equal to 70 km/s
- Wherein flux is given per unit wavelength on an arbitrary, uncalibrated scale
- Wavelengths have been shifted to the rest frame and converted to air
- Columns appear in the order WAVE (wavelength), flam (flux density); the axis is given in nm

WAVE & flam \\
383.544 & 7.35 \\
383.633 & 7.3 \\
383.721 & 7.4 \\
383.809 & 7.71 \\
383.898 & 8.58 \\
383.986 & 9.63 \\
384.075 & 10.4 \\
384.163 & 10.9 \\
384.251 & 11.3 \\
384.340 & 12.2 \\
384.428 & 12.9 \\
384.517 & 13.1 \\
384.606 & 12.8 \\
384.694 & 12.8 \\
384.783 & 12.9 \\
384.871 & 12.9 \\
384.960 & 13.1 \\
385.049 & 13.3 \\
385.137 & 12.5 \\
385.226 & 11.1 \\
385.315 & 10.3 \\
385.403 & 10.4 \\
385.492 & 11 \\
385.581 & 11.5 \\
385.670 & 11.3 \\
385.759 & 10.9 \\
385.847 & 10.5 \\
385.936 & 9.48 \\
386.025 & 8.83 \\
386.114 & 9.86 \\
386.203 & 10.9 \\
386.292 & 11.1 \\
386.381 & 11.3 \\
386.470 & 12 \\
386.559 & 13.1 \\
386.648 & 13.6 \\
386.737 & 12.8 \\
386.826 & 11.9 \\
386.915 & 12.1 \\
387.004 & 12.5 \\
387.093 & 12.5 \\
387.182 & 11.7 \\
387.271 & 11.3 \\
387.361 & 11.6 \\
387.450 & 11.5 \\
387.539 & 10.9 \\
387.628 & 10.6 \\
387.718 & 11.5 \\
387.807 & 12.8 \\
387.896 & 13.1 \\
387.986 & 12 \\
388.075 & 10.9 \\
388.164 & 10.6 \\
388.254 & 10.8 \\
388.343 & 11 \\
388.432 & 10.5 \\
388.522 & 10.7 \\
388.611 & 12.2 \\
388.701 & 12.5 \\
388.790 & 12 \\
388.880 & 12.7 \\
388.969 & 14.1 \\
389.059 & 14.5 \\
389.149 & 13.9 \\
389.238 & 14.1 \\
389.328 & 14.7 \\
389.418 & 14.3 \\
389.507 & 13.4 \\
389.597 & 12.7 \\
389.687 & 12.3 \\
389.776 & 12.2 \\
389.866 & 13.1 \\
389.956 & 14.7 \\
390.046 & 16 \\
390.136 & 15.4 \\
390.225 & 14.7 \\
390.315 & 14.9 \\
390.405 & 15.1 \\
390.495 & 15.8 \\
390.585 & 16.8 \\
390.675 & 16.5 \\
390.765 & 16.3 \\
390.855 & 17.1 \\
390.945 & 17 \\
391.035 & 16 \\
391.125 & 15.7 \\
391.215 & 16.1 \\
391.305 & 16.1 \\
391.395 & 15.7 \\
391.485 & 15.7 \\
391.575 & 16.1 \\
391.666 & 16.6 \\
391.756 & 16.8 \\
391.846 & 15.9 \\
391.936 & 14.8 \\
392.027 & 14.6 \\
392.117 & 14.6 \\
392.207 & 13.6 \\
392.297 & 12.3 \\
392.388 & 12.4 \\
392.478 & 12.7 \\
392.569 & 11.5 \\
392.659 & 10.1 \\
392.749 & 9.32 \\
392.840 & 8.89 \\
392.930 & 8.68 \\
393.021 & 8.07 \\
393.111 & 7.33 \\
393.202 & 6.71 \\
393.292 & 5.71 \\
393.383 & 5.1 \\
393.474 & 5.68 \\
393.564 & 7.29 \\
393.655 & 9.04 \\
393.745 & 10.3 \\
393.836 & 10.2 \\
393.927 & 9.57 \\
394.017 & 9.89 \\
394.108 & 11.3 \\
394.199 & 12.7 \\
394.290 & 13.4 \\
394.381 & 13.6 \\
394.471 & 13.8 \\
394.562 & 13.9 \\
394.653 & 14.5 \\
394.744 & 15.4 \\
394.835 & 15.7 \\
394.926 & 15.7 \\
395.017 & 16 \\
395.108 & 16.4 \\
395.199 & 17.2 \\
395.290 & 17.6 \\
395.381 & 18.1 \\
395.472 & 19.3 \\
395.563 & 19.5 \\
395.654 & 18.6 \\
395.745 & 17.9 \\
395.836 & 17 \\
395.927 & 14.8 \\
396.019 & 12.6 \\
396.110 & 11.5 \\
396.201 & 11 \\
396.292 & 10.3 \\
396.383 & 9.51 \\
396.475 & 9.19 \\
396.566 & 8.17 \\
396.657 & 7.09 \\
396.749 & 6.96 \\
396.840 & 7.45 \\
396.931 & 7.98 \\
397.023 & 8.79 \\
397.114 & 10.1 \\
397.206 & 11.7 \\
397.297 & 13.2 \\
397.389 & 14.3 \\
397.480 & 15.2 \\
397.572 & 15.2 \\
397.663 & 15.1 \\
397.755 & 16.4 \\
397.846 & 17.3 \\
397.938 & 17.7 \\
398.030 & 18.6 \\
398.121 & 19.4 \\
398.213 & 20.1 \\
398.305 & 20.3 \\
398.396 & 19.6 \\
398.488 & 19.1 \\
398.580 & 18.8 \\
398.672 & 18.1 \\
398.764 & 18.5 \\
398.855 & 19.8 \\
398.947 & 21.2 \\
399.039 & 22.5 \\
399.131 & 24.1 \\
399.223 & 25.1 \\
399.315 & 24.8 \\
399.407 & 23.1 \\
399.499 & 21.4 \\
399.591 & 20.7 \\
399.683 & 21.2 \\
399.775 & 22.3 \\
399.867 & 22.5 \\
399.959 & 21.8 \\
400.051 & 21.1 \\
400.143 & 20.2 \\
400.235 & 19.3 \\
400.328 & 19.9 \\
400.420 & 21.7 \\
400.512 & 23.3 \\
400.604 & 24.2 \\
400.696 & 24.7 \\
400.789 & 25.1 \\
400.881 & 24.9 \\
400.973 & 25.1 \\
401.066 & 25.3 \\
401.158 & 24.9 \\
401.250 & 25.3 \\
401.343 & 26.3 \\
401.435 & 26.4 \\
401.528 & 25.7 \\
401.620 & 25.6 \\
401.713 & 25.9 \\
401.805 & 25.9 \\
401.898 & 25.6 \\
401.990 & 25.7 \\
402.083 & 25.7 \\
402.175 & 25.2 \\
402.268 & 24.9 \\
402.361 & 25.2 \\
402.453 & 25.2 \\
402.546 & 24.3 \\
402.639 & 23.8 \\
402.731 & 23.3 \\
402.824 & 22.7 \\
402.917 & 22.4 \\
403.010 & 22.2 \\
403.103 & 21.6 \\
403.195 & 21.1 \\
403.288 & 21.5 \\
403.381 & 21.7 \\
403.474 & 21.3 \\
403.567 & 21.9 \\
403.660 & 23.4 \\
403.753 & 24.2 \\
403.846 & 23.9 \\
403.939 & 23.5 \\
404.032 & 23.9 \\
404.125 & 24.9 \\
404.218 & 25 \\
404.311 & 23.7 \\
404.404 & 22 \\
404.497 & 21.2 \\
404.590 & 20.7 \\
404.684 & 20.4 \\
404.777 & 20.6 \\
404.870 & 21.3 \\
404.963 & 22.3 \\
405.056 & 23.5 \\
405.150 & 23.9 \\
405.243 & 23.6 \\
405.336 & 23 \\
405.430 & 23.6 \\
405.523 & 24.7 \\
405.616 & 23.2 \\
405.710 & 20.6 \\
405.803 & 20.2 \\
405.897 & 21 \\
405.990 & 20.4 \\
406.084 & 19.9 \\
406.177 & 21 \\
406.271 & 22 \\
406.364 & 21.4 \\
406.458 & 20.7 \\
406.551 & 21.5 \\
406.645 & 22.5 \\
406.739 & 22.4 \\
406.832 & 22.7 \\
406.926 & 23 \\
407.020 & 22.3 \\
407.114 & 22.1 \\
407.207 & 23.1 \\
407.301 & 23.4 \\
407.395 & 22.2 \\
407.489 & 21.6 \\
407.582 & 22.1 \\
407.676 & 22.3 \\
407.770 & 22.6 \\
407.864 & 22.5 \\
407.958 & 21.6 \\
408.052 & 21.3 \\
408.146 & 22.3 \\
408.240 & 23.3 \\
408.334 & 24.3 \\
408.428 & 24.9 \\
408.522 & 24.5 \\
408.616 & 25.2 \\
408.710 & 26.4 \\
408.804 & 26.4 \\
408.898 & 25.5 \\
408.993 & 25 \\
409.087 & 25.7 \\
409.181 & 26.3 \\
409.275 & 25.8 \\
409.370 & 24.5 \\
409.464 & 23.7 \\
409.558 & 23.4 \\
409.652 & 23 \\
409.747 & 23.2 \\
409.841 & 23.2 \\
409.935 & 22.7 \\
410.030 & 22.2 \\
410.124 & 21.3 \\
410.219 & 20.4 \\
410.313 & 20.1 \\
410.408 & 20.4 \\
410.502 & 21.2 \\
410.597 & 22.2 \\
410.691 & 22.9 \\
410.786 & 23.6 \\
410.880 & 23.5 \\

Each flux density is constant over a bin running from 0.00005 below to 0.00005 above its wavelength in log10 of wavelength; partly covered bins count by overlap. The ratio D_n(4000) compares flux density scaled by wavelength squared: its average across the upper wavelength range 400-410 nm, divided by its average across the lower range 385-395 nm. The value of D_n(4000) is 2.01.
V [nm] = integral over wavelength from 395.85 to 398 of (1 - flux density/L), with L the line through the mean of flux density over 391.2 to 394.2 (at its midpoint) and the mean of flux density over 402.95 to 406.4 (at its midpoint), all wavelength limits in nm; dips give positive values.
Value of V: 0.48 nm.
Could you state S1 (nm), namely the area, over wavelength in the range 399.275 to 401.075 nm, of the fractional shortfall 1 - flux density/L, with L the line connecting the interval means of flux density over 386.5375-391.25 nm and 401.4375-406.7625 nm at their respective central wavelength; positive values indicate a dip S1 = -0.18 nm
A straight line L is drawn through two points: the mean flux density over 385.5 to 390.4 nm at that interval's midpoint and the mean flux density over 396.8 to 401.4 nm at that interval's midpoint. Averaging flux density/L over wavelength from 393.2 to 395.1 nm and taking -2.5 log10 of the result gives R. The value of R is 0.401 mag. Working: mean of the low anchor 12.3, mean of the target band 11.4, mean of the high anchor 19.7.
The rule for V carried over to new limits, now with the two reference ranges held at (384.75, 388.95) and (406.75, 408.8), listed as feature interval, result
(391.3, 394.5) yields 0.72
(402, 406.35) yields -0.34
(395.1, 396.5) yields 0.12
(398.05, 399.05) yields -0.09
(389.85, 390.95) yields -0.17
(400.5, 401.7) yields -0.36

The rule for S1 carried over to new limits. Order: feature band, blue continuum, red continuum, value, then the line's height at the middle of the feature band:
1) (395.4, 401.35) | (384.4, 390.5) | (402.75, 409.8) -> 0.164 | 18.4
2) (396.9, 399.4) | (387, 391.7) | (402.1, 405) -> 0.234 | 19.4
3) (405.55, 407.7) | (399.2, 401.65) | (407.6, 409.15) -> 0.181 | 23.8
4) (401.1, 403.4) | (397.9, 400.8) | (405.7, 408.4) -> -0.305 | 21.5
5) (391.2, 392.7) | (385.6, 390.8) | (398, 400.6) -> 0.097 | 15.5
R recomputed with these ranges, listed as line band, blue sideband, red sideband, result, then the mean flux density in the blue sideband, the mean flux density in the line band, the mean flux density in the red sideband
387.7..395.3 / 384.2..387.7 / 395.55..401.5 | 0.11 mag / 11.7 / 13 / 18.3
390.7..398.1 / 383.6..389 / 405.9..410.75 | 0.18 mag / 11.4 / 13.1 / 22.8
